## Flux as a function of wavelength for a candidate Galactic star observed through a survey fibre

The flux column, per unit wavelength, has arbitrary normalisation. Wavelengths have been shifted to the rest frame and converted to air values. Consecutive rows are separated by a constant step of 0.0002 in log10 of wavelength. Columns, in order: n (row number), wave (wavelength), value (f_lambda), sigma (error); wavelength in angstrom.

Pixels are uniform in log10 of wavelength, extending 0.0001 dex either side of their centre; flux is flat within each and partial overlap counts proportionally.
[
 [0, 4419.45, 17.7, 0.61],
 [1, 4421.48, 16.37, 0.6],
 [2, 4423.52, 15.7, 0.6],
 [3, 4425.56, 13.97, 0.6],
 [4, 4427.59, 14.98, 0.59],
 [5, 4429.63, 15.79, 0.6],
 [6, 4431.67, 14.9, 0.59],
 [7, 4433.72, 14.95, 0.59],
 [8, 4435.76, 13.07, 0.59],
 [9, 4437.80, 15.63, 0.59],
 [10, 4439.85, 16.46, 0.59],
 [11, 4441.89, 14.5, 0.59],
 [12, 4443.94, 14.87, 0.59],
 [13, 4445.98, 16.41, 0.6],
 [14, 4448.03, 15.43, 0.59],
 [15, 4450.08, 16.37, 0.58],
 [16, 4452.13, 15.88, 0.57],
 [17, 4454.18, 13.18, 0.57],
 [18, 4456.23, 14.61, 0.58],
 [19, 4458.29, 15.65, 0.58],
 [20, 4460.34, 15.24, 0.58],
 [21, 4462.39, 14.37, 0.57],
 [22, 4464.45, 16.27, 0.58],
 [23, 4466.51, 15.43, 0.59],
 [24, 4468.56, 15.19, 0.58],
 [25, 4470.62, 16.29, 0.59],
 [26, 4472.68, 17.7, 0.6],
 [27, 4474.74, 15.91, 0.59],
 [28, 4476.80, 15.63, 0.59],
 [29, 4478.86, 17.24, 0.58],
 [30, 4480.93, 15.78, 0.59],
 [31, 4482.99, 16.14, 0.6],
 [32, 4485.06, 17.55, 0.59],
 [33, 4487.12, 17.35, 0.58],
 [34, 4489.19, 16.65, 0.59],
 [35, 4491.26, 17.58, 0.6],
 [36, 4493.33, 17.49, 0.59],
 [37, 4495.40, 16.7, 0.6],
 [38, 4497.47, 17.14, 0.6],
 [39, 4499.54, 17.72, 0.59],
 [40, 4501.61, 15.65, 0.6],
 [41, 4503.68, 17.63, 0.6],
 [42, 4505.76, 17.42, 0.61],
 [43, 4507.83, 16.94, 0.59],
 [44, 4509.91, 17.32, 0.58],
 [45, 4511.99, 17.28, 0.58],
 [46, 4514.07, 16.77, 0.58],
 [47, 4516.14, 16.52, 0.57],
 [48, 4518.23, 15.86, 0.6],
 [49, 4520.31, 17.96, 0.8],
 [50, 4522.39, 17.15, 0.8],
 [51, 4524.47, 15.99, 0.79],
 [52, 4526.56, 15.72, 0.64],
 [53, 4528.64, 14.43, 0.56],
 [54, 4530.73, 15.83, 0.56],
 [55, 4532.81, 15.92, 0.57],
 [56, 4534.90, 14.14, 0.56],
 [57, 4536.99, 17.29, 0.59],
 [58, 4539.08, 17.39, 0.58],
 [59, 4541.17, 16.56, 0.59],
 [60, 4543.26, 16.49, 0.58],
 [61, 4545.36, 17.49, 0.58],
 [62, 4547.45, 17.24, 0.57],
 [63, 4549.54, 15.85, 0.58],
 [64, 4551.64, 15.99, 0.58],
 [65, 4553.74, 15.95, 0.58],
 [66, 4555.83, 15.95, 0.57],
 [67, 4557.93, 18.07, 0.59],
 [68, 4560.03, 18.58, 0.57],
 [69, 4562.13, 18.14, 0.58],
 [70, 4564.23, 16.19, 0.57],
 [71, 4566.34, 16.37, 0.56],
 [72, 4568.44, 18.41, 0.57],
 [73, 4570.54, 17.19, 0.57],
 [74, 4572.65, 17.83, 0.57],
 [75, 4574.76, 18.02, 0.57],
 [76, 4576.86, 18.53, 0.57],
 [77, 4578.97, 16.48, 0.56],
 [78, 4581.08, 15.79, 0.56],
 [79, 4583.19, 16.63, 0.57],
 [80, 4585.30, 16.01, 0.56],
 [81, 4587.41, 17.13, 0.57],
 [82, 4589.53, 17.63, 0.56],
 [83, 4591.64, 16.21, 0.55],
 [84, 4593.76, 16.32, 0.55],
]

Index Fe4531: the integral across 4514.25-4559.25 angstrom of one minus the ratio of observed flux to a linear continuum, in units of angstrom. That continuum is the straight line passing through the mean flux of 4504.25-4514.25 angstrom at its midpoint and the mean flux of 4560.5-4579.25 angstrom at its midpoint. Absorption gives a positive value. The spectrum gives 2.47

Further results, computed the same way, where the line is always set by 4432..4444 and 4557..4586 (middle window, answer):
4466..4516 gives -2.9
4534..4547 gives 0.1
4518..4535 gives 0.5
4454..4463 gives 0.3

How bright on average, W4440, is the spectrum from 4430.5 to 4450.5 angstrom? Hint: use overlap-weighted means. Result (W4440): 15.2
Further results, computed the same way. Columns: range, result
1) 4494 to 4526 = 16.9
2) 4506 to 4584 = 16.8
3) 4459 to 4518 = 16.6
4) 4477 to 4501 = 17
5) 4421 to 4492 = 15.7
